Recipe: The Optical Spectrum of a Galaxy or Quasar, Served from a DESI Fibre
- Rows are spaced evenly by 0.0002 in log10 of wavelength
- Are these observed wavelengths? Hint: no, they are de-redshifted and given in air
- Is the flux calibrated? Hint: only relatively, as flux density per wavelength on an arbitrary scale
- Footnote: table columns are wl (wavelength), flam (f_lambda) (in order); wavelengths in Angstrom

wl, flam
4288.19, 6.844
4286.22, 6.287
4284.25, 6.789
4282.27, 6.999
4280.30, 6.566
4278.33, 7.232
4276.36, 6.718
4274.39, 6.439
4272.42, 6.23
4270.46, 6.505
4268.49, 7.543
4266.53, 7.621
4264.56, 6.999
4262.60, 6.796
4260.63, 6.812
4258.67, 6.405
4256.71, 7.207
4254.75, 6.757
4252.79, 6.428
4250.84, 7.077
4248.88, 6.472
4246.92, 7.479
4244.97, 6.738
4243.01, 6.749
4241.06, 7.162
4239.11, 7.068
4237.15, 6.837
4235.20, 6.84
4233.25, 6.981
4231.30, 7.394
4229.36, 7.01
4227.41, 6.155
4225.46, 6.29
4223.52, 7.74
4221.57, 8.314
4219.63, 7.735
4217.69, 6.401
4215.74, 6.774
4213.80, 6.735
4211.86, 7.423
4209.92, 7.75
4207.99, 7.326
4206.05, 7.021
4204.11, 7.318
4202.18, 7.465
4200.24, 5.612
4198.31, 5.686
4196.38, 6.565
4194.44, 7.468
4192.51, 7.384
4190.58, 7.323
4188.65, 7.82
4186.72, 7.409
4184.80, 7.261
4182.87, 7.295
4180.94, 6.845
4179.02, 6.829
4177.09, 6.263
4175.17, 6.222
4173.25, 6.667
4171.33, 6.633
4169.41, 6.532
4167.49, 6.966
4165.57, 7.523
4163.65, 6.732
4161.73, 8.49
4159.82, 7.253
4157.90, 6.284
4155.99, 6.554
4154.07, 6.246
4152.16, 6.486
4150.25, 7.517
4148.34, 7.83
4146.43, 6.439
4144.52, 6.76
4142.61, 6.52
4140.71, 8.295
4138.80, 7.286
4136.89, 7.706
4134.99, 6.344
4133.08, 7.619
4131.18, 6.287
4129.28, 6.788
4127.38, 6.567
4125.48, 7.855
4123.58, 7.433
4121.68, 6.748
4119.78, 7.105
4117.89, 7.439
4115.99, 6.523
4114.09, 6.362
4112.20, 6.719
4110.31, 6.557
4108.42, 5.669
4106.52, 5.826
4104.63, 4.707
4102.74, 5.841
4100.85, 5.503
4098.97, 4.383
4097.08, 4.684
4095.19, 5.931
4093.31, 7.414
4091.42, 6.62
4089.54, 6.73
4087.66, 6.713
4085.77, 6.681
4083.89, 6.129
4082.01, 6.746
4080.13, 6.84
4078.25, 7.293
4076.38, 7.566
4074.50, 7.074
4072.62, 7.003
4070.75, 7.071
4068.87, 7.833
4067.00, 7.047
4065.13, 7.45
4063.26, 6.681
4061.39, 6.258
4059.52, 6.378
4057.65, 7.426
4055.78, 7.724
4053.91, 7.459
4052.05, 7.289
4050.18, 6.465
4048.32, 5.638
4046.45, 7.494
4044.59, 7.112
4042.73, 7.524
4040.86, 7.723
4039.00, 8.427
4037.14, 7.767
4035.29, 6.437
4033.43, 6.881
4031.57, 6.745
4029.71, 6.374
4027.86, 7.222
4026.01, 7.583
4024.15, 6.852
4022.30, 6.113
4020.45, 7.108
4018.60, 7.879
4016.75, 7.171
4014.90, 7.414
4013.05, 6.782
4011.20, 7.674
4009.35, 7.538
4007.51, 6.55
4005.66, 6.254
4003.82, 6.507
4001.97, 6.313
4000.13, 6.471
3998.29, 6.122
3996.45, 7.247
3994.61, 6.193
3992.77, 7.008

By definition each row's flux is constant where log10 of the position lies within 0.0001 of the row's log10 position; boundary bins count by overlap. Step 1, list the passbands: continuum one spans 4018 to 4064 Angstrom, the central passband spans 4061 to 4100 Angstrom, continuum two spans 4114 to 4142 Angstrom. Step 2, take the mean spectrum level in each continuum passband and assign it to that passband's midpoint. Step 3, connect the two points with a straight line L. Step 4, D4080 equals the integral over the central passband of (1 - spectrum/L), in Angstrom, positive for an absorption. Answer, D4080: 2.2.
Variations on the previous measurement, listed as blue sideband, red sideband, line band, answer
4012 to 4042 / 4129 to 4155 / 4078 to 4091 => 0.7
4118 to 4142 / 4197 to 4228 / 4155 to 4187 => 0.7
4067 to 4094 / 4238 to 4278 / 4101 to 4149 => 1.4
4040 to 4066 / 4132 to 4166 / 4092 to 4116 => 4.2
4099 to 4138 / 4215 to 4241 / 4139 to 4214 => -2.2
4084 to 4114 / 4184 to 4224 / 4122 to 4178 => -3.5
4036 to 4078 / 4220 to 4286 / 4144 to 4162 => 0.3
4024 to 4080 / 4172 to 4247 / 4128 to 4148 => 0.1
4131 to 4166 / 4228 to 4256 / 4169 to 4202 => 0.8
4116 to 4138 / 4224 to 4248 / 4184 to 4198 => -0.5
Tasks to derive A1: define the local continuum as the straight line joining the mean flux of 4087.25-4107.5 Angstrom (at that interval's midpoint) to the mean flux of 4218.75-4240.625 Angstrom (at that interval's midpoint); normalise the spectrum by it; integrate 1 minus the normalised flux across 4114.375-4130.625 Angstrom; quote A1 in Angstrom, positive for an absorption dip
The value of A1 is -2.5 Angstrom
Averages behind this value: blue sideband 5.83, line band 7.01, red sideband 7.12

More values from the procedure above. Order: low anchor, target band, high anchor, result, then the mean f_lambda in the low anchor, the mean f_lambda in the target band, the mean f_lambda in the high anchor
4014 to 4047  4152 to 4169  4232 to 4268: 0.2 Angstrom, 7.21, 6.95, 6.92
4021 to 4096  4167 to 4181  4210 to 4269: 0.8 Angstrom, 7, 6.6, 7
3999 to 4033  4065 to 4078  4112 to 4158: -0.6 Angstrom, 6.91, 7.29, 6.96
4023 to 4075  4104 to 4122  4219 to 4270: 1.8 Angstrom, 7.1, 6.38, 7.01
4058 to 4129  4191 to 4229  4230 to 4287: -1.3 Angstrom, 6.59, 7.01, 6.87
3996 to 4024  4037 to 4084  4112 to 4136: -1.7 Angstrom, 6.87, 7.14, 6.92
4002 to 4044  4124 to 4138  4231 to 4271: 0.0 Angstrom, 7.1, 7.04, 6.94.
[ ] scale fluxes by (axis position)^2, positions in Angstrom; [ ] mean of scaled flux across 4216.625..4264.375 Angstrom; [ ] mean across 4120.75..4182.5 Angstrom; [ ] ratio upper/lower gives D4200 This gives 1.04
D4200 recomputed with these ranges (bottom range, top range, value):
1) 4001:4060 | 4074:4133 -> 0.95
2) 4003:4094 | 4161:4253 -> 1.08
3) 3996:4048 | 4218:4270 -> 1.11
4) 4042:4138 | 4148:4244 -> 1.10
